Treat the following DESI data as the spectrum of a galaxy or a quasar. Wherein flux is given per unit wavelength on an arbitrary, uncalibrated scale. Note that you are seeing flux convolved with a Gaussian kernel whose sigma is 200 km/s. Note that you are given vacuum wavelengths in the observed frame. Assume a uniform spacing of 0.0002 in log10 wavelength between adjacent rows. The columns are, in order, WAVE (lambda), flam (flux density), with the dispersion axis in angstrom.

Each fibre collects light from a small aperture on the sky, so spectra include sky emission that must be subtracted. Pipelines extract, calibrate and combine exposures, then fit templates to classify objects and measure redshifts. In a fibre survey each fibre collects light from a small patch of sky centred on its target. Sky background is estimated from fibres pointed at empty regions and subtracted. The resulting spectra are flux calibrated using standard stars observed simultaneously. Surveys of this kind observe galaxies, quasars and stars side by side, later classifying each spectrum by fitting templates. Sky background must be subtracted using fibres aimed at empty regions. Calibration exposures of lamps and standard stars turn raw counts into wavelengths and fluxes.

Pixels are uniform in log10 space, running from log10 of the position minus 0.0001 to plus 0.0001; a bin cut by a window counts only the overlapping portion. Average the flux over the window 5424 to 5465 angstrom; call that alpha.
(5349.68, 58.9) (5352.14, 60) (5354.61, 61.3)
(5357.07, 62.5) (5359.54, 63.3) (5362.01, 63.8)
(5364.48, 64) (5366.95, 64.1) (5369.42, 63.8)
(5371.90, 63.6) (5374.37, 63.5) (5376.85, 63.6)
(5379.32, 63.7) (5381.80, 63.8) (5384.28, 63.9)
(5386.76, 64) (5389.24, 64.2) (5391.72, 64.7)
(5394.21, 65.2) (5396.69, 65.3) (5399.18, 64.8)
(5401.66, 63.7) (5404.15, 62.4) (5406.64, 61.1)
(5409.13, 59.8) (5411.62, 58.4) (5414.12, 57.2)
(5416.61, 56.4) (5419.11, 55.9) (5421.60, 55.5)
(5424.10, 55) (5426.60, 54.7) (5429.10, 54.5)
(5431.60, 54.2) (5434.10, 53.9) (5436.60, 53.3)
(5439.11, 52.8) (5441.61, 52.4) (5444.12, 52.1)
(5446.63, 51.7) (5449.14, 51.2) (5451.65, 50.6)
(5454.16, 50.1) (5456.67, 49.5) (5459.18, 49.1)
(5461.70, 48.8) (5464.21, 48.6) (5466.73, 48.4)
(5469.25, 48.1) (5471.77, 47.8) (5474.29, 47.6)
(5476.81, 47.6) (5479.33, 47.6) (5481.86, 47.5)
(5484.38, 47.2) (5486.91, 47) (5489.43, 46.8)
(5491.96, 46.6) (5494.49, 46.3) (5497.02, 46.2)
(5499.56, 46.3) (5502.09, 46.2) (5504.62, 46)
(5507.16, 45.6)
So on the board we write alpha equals 51.9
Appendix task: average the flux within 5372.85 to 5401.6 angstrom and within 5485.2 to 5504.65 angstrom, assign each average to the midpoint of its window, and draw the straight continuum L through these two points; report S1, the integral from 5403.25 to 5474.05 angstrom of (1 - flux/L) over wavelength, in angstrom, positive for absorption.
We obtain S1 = 3.3 angstrom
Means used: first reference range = 64.2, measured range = 53.2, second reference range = 46.5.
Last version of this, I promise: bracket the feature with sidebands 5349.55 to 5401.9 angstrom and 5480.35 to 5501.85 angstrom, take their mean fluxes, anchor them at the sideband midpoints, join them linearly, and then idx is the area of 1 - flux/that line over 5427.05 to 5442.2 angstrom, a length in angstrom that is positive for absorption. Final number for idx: 0.4 angstrom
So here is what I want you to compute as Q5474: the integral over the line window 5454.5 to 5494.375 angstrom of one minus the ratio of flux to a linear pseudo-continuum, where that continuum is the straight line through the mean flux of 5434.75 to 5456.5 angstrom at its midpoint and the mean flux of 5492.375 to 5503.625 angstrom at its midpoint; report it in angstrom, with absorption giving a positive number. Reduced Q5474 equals 0.7 angstrom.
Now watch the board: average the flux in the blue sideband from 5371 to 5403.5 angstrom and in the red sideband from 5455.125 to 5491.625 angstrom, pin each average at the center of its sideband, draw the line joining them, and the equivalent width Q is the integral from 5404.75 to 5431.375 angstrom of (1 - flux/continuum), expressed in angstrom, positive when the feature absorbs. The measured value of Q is 0.7 angstrom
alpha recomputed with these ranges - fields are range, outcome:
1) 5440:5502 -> 48.5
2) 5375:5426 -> 61.4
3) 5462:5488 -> 47.8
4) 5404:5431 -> 57.1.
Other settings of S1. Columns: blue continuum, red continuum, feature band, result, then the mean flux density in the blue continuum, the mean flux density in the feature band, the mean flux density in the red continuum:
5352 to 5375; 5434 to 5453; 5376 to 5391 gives -0.88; 63.1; 63.9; 52.1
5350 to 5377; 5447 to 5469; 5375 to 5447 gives -3.52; 62.9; 59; 49.6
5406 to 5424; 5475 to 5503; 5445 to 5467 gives 0.73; 57.5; 49.9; 46.9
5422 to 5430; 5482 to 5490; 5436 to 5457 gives 0.25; 54.8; 51.5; 47.1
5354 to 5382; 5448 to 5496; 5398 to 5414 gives -0.96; 63.5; 61.4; 48.2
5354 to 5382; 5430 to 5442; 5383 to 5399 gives -1.20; 63.5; 64.6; 53.4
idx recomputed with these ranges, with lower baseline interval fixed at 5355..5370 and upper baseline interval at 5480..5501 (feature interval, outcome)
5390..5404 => -1.3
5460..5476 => 0.5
